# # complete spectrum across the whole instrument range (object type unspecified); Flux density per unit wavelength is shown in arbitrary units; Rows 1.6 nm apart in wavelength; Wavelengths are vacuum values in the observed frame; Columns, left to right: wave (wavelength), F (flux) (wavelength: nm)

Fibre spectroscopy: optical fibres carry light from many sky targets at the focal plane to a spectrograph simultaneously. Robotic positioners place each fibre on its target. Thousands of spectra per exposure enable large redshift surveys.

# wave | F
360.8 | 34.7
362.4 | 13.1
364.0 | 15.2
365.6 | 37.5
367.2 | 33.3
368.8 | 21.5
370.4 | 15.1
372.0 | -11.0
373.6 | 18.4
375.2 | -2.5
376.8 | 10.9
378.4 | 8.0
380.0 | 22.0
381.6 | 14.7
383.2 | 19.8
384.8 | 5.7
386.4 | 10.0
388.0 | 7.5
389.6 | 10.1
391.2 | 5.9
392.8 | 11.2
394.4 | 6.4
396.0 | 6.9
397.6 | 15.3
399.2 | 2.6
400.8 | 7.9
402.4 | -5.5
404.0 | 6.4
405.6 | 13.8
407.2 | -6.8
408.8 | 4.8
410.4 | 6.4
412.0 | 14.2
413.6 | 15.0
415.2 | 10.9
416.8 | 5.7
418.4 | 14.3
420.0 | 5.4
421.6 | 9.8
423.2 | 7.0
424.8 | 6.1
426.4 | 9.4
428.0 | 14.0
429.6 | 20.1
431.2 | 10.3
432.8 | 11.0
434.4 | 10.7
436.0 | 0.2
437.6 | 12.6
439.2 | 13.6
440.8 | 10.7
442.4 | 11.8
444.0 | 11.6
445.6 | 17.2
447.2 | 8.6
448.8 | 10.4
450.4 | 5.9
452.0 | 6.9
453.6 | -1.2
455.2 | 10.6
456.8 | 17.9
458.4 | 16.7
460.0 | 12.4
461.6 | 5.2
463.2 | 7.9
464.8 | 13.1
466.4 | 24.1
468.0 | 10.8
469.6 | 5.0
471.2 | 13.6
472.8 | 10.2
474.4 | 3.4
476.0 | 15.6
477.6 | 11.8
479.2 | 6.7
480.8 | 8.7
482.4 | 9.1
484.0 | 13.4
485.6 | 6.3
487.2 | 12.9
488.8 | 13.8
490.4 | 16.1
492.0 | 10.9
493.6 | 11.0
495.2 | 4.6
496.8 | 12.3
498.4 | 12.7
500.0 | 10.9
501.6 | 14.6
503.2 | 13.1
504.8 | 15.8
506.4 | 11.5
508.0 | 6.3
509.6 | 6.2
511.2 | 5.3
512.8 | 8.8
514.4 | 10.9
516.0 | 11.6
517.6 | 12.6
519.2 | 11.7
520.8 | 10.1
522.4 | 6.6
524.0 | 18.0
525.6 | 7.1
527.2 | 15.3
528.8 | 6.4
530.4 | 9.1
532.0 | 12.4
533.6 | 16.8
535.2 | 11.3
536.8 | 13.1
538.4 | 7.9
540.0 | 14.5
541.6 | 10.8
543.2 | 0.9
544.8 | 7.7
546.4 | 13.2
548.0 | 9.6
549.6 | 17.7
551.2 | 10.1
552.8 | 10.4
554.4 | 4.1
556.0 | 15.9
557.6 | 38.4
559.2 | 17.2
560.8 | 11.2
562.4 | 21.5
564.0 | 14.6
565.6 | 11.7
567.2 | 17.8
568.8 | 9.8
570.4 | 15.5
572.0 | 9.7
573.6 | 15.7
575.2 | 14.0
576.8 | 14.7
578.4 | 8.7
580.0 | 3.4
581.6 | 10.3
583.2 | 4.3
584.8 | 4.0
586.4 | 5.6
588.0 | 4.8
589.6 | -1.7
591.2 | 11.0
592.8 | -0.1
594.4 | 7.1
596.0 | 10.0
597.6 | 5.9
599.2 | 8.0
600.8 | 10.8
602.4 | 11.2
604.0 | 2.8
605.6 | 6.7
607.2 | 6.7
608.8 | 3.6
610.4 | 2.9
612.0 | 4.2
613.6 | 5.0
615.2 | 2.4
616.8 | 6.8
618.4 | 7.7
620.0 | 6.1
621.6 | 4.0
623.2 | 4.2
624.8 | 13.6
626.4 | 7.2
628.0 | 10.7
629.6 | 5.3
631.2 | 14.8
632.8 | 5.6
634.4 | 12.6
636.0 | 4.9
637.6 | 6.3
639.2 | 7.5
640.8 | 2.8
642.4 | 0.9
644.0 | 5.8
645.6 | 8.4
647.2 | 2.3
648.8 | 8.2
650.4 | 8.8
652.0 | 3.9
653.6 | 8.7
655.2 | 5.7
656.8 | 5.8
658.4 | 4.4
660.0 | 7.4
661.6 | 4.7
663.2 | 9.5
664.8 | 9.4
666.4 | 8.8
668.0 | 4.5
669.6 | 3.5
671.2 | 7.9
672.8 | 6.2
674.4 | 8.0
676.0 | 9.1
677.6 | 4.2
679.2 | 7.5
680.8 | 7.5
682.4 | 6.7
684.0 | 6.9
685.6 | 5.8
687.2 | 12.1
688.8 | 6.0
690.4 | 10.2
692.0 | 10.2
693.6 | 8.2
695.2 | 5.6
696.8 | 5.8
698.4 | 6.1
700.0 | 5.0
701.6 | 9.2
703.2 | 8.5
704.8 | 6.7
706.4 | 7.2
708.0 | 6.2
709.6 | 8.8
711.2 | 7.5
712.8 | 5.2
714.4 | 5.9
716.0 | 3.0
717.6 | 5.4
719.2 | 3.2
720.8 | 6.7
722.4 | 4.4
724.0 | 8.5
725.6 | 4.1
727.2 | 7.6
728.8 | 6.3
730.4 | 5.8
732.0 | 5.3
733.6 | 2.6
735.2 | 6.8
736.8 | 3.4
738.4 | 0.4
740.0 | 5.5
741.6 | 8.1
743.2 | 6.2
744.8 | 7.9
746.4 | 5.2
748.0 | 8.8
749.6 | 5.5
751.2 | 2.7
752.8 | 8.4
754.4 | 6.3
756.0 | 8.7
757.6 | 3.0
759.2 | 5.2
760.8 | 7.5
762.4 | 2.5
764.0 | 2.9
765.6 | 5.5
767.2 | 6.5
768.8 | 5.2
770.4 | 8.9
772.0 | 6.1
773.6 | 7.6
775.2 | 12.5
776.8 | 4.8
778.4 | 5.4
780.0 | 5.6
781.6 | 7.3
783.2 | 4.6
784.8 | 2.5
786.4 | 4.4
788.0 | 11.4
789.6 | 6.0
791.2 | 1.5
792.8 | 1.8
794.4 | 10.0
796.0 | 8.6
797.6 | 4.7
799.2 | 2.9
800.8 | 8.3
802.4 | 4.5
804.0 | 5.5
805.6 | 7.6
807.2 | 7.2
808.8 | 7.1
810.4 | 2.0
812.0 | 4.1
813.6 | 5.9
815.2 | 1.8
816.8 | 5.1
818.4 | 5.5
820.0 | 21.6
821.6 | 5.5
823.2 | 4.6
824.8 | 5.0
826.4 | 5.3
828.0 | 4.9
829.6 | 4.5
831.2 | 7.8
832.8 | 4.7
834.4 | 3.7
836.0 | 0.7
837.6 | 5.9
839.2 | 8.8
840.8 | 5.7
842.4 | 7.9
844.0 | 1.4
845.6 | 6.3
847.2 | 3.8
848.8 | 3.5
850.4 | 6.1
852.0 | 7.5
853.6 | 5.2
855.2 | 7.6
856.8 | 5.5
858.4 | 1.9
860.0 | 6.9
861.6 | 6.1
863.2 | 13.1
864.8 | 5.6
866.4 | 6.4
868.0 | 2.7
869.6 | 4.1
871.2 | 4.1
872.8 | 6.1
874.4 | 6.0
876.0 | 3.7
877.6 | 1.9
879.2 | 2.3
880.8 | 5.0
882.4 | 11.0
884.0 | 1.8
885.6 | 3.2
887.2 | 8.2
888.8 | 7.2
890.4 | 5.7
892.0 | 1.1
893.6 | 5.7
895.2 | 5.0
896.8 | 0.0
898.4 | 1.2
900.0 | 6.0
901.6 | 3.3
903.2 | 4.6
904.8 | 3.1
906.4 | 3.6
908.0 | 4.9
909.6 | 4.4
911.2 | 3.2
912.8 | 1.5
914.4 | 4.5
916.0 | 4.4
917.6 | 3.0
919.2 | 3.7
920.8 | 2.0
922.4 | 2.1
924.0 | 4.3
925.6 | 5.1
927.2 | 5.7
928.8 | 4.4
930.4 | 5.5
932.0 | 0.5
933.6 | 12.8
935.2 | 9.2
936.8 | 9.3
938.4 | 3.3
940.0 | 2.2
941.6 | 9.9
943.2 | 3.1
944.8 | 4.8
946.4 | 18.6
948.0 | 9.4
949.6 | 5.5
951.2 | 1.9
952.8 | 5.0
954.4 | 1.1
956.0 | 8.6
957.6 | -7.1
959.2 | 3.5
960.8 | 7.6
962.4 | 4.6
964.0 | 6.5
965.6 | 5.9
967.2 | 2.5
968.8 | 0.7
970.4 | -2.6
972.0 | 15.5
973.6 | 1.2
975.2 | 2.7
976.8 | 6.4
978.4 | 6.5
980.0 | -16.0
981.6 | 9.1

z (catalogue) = 0.25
